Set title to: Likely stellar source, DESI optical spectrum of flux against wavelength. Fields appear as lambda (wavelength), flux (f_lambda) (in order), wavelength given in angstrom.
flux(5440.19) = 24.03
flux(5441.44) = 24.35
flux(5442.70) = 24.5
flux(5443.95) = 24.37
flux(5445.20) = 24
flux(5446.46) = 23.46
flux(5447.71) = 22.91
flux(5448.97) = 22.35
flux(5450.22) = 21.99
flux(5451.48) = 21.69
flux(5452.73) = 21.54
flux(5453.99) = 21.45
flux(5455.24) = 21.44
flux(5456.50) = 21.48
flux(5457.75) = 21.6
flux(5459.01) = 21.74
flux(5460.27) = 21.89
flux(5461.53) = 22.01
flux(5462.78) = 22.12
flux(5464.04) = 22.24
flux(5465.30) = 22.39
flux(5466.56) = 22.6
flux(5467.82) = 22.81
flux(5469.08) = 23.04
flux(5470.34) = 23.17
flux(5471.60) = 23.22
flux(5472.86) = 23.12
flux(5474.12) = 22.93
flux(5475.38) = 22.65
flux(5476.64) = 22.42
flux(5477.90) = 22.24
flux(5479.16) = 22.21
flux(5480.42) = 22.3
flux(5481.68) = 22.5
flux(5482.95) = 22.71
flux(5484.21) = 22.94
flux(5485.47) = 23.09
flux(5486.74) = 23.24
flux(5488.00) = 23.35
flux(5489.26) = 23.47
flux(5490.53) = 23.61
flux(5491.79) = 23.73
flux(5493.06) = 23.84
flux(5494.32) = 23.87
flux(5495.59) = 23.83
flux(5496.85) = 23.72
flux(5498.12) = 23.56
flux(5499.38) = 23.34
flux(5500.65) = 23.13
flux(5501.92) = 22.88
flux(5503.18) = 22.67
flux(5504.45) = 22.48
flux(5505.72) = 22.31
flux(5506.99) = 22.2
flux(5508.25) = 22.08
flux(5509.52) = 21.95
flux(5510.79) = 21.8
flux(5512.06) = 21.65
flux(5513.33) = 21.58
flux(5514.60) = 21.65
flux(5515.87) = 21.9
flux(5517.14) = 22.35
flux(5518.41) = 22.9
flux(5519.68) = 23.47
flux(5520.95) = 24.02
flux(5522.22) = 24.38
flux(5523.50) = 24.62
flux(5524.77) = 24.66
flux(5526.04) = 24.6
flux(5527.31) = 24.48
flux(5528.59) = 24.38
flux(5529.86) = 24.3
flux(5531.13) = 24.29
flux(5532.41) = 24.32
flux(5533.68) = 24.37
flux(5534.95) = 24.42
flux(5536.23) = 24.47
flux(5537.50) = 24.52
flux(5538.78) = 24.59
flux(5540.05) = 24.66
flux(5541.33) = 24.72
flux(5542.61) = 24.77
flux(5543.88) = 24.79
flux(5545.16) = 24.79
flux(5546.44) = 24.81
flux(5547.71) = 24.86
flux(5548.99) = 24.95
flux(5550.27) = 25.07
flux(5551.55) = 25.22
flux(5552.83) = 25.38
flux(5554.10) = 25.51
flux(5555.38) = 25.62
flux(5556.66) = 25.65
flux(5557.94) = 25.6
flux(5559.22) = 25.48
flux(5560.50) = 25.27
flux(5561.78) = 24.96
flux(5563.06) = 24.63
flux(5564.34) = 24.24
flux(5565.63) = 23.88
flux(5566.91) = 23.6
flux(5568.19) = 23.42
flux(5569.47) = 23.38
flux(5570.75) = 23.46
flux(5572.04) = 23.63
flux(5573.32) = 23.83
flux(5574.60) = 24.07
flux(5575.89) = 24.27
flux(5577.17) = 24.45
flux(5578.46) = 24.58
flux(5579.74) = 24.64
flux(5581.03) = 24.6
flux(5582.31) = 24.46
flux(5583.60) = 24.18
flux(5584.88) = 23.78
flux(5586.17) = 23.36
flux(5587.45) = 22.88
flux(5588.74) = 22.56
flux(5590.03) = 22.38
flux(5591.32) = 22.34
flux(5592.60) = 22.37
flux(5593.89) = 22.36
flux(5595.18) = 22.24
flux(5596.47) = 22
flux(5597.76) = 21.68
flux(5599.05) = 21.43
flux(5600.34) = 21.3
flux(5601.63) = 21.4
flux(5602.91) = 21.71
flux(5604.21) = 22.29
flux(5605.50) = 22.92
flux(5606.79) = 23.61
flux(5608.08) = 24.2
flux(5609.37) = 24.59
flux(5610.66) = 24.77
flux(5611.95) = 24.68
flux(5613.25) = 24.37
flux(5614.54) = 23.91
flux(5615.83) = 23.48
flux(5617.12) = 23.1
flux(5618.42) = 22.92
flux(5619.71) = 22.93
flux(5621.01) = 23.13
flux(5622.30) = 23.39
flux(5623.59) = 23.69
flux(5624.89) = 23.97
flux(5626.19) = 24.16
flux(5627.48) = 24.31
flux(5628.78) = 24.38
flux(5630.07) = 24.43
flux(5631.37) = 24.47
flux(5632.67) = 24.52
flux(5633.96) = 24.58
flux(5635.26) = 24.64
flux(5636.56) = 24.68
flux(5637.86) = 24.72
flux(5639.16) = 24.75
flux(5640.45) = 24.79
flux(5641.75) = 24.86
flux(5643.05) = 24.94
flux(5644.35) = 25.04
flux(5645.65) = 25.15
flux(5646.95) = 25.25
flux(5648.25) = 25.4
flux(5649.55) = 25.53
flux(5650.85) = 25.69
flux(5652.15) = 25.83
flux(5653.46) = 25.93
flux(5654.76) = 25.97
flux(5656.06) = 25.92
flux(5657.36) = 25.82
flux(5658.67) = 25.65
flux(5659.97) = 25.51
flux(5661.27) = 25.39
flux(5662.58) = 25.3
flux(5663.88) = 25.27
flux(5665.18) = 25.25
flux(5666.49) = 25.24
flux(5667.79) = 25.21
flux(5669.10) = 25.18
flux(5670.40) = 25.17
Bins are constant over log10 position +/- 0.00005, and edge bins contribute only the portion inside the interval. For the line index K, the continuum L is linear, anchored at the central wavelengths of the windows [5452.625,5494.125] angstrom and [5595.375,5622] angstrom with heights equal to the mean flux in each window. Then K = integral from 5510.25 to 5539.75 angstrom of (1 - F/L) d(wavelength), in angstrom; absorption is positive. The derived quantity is -1.16 angstrom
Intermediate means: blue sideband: 22.6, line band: 23.7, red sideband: 23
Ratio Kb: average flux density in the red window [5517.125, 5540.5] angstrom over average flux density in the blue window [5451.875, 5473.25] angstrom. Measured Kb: 1.09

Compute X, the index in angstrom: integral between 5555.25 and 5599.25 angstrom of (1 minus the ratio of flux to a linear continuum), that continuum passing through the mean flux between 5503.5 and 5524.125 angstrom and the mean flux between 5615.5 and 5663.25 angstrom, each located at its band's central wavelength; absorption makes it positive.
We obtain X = -0.2 angstrom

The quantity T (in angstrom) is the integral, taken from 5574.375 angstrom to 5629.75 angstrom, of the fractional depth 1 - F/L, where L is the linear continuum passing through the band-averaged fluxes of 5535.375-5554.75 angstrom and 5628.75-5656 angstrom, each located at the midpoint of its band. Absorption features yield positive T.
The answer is 3.6 angstrom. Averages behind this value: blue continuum 24.9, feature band 23.3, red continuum 25.1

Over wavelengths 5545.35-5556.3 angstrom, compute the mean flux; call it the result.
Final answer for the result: 25.2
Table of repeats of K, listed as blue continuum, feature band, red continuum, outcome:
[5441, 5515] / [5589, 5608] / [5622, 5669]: 1.7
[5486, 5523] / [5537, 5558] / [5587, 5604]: -2.3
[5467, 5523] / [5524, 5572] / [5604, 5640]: -2.7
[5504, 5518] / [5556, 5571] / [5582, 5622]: -1.3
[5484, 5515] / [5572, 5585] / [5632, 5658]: -0.1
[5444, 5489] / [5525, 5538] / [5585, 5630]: -0.9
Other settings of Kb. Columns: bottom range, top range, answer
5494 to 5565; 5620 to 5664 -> 1.04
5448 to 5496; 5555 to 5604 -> 1.04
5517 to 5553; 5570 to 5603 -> 0.94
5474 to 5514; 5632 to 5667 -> 1.11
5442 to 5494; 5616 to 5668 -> 1.09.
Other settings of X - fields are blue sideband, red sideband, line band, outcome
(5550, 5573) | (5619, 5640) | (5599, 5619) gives 0.90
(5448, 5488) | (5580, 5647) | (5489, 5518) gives -0.10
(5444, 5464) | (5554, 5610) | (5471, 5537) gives -1.36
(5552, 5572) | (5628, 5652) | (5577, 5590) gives 0.45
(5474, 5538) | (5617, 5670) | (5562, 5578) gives 0.02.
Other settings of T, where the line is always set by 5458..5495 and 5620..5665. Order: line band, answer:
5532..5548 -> -0.7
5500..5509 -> 0.2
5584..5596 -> 0.8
